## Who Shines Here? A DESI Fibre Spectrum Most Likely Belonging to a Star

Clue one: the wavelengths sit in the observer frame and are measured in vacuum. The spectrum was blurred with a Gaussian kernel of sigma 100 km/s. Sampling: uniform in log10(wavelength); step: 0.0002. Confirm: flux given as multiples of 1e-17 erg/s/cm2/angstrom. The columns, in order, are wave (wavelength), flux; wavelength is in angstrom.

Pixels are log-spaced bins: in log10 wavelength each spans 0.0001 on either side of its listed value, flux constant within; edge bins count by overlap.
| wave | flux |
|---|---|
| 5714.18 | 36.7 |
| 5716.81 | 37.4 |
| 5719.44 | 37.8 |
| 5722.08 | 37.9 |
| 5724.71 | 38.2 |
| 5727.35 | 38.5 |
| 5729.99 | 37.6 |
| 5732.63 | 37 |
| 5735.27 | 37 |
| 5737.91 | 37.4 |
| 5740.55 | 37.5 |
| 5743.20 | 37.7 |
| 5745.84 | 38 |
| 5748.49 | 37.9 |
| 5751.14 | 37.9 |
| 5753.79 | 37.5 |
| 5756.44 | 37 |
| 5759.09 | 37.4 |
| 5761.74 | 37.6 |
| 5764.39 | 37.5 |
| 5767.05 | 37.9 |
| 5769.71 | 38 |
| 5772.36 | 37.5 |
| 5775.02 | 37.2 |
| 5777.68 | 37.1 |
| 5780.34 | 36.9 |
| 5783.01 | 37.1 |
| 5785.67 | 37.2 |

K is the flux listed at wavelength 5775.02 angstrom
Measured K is 37.2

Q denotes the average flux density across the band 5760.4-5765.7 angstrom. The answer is 37.6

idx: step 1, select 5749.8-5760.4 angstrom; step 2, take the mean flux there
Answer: 37.4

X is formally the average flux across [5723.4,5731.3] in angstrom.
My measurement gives 38.1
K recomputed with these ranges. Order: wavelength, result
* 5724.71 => 38.2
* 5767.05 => 37.9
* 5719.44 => 37.8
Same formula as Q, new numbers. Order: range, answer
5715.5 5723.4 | 37.7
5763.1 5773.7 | 37.7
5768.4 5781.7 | 37.3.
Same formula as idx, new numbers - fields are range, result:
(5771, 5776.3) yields 37.4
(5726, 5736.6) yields 37.5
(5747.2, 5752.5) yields 37.9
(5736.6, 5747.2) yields 37.6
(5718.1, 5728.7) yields 38.1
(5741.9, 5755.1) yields 37.8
